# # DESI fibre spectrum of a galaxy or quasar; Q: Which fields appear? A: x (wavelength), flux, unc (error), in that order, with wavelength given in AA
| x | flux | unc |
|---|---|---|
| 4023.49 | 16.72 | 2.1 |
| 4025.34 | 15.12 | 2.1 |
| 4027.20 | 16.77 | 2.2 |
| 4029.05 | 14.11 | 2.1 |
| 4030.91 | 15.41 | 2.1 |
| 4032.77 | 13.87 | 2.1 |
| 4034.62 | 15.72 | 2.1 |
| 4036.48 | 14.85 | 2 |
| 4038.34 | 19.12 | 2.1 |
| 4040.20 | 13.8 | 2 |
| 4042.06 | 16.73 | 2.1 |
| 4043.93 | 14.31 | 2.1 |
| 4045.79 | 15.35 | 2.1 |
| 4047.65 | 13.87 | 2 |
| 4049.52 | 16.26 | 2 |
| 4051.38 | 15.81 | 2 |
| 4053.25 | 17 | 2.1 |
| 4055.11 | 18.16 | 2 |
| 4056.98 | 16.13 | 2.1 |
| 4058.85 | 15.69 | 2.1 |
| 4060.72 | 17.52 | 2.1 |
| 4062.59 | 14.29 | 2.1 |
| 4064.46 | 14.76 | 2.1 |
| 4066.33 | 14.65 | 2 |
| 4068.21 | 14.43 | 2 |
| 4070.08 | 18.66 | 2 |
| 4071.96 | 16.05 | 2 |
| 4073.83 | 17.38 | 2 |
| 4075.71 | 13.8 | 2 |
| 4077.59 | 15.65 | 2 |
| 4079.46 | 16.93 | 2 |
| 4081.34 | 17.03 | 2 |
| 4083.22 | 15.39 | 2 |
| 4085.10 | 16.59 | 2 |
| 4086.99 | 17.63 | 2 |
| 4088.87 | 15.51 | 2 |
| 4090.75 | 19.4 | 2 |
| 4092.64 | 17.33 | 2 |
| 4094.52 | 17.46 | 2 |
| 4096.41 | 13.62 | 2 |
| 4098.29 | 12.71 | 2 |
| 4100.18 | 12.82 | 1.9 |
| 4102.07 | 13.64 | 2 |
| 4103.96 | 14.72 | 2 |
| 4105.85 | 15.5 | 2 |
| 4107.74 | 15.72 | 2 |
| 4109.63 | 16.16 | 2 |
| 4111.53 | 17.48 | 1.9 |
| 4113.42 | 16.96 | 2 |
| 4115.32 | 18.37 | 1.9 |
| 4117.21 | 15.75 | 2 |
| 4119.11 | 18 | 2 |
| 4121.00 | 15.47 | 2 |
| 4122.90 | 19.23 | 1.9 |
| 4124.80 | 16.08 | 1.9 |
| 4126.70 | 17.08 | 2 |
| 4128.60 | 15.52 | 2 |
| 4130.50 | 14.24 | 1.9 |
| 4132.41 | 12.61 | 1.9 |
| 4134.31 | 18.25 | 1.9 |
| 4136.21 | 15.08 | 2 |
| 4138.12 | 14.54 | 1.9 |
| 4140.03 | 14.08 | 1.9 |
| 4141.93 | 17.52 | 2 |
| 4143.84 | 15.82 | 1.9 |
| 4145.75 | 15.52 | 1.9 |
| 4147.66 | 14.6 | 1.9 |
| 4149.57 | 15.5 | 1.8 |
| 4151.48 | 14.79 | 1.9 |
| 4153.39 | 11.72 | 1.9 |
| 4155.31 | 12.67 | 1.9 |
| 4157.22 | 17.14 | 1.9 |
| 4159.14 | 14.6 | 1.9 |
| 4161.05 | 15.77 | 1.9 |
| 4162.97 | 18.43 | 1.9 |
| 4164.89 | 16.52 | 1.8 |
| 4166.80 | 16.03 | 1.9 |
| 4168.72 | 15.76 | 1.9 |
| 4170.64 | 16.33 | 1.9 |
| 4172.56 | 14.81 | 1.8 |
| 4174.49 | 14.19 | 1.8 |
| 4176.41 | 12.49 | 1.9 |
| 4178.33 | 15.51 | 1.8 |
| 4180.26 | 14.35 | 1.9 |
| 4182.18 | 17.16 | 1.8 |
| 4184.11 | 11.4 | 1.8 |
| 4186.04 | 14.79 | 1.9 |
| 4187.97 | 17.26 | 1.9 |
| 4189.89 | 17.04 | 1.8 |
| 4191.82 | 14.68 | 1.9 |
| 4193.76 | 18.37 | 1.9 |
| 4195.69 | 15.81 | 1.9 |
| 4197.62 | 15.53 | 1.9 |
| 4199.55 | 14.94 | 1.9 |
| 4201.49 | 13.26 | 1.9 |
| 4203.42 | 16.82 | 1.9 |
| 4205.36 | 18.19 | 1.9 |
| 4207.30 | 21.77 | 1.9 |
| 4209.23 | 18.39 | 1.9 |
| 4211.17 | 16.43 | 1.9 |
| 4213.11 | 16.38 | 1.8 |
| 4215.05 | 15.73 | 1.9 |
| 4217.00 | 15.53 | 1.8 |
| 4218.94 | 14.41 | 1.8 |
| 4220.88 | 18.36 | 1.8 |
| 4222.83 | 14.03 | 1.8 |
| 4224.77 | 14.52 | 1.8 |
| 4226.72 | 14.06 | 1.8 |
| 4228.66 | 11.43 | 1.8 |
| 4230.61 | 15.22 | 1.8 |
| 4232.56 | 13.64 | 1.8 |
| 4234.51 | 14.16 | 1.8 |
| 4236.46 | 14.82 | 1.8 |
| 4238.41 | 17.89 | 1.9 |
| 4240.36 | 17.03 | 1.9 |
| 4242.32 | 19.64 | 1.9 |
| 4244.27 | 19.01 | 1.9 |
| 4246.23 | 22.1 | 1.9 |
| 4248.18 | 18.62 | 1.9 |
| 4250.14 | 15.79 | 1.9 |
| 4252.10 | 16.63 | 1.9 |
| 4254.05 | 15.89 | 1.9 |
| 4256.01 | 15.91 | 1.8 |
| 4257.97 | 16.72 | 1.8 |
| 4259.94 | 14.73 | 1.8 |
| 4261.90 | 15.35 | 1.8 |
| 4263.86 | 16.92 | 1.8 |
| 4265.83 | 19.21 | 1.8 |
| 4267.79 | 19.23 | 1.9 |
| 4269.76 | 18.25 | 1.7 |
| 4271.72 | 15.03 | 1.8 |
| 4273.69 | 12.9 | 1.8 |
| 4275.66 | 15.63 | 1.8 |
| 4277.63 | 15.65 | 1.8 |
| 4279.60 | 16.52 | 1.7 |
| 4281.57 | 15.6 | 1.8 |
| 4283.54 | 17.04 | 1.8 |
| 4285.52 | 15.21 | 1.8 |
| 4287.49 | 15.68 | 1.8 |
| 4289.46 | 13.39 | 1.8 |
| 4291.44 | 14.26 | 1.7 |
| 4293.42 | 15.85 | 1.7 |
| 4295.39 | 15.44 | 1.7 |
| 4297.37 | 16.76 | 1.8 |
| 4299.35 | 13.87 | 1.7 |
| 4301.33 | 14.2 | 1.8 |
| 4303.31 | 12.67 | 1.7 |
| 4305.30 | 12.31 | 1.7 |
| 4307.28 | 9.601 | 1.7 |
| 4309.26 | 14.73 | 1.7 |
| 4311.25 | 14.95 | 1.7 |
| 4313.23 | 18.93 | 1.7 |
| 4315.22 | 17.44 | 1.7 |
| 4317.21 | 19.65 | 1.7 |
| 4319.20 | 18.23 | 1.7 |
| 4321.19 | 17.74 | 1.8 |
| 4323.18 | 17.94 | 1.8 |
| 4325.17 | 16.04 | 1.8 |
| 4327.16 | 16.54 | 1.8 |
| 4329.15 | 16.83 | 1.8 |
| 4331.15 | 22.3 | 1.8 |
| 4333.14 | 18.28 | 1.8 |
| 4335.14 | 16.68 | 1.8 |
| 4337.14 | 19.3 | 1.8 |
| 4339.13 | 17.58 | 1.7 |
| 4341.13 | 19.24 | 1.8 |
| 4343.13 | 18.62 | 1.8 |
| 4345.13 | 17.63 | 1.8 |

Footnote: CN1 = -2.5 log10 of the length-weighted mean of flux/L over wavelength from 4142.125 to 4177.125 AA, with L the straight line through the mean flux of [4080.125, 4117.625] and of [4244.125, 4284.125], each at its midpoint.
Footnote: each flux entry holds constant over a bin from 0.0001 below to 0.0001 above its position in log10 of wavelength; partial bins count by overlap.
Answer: 0.073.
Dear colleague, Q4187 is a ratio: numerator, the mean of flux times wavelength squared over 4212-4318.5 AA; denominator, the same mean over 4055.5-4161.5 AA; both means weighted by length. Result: 1.08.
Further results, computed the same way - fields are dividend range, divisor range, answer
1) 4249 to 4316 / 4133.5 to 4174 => 1.07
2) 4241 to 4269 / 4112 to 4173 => 1.17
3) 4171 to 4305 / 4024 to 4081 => 1.10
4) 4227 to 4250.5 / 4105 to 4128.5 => 1.05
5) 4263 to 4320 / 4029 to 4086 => 1.11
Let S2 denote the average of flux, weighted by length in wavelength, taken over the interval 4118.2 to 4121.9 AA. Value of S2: 16.8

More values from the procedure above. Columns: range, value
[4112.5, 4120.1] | 17.3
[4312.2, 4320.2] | 18.5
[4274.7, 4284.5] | 16.1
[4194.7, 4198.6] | 15.7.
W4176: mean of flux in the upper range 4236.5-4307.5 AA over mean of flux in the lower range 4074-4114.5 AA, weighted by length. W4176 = 1.0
